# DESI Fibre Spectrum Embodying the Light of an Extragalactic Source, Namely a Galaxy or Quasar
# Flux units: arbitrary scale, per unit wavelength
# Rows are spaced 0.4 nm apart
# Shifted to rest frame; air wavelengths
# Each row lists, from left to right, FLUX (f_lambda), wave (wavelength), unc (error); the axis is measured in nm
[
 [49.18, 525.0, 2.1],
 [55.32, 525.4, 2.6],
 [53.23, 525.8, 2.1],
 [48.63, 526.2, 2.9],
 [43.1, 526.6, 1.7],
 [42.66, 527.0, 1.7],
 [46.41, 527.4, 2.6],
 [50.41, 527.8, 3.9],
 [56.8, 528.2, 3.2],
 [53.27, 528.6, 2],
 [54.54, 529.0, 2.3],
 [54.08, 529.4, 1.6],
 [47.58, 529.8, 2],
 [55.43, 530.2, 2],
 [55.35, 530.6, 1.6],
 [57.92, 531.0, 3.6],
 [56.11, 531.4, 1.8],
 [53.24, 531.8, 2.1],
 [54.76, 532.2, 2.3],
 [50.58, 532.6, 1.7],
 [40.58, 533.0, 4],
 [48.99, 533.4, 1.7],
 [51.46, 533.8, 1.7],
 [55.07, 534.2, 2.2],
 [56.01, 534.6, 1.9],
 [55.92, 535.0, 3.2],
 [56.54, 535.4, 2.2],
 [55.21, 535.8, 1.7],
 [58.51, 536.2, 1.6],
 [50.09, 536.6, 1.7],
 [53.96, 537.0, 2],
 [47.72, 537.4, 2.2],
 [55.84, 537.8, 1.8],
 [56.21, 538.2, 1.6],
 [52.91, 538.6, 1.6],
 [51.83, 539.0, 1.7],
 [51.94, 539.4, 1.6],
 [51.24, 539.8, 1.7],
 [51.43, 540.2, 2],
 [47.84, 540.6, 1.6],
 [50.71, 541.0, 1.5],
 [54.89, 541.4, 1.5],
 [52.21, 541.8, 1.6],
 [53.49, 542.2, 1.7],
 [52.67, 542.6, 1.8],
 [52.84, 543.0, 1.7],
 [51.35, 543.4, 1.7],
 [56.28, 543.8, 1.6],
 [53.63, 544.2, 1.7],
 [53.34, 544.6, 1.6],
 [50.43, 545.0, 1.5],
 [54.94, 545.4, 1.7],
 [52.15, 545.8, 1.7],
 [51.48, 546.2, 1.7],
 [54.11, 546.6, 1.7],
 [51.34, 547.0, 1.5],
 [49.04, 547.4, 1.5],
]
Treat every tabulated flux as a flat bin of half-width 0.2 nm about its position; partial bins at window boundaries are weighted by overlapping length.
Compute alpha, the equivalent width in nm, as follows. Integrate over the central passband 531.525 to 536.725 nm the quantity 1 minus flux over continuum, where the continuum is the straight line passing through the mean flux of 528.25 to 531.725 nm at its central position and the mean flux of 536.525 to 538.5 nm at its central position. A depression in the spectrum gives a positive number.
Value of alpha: 0.06 nm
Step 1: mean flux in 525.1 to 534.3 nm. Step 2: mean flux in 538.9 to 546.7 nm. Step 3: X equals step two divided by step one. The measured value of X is 1.02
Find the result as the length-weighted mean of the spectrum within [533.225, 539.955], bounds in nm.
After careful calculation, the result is 53.5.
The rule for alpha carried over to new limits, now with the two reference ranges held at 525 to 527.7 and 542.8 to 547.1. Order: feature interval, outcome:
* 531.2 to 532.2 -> -0.10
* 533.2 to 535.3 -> -0.14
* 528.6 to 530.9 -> -0.20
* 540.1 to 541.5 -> 0.03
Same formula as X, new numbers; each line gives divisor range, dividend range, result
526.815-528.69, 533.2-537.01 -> 1.09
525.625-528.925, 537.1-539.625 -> 1.07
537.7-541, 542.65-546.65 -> 1.02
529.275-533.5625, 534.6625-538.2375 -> 1.04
